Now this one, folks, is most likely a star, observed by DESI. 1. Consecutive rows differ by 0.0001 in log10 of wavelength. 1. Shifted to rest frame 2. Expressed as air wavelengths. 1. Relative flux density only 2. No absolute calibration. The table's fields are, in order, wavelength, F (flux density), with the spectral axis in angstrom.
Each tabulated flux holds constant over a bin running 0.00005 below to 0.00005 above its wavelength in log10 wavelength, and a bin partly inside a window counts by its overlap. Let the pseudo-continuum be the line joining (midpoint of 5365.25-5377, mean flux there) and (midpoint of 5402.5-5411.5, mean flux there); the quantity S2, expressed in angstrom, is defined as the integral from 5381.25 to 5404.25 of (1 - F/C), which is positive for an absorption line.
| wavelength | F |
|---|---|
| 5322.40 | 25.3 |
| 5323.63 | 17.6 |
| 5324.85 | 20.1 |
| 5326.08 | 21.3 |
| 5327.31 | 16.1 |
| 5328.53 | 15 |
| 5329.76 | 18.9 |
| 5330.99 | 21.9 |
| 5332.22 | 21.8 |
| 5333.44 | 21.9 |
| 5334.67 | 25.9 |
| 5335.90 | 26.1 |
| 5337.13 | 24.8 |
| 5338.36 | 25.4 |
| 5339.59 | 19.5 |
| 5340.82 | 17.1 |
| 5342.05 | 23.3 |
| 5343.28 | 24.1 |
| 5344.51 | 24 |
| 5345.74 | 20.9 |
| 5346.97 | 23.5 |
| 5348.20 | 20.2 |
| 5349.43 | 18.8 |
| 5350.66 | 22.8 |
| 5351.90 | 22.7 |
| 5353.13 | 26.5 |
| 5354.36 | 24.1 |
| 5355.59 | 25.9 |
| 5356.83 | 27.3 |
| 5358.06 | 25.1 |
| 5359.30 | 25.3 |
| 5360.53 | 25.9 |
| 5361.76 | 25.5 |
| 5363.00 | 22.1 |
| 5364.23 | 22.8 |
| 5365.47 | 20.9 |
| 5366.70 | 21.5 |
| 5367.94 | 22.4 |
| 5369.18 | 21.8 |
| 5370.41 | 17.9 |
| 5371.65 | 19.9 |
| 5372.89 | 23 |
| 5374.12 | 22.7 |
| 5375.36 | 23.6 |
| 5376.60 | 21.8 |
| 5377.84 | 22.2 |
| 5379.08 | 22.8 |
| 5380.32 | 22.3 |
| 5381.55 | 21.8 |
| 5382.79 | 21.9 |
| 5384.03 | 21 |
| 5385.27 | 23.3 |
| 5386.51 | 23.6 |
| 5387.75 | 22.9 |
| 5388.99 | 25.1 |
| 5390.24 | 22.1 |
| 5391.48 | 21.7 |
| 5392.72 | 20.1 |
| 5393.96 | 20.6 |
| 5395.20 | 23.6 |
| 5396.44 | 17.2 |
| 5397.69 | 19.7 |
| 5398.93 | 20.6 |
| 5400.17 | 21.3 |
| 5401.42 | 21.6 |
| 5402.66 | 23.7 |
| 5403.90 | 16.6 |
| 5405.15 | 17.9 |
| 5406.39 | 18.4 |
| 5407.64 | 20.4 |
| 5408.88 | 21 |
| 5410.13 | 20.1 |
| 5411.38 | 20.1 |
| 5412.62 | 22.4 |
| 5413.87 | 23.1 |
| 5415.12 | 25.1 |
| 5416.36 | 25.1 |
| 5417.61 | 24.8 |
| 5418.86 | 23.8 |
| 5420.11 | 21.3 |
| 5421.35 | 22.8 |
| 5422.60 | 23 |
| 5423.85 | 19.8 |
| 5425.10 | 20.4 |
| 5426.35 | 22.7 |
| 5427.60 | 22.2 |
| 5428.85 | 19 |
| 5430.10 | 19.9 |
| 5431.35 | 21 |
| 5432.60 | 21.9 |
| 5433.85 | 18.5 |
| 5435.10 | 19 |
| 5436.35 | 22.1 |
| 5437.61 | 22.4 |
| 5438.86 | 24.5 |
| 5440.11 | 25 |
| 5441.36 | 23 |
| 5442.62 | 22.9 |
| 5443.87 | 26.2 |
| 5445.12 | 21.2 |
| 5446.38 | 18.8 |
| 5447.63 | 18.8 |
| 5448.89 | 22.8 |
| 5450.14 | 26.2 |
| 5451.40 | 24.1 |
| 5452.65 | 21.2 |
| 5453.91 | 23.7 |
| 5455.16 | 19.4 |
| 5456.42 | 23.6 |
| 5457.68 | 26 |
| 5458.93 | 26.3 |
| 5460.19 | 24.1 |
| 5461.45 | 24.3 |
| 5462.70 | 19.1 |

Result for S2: -1.3 angstrom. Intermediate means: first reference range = 21.6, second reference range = 19.5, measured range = 21.5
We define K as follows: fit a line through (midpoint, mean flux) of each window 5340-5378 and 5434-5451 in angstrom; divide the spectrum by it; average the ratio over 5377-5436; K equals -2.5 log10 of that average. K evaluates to 0.05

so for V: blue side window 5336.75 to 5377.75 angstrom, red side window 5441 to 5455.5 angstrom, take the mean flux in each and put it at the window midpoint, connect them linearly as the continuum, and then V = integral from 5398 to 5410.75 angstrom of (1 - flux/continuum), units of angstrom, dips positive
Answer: 1.4 angstrom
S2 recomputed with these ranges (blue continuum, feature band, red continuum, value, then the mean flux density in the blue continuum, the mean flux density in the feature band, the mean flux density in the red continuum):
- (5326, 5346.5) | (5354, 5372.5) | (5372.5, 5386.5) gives -0.89 angstrom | 21.7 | 23.2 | 22.5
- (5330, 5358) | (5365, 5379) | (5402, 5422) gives 0.53 angstrom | 23.1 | 21.7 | 21.7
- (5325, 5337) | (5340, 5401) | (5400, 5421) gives -2.96 angstrom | 21.1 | 22.4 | 21.6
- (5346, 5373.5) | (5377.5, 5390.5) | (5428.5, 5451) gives -0.01 angstrom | 23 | 22.7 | 21.9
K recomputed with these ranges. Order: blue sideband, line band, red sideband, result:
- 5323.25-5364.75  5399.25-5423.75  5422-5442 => 0.00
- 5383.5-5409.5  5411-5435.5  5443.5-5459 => 0.00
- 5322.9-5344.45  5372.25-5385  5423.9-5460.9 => -0.03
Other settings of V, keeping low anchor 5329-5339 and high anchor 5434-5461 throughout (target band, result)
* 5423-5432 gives 0.8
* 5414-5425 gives -0.1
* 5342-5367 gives -0.4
